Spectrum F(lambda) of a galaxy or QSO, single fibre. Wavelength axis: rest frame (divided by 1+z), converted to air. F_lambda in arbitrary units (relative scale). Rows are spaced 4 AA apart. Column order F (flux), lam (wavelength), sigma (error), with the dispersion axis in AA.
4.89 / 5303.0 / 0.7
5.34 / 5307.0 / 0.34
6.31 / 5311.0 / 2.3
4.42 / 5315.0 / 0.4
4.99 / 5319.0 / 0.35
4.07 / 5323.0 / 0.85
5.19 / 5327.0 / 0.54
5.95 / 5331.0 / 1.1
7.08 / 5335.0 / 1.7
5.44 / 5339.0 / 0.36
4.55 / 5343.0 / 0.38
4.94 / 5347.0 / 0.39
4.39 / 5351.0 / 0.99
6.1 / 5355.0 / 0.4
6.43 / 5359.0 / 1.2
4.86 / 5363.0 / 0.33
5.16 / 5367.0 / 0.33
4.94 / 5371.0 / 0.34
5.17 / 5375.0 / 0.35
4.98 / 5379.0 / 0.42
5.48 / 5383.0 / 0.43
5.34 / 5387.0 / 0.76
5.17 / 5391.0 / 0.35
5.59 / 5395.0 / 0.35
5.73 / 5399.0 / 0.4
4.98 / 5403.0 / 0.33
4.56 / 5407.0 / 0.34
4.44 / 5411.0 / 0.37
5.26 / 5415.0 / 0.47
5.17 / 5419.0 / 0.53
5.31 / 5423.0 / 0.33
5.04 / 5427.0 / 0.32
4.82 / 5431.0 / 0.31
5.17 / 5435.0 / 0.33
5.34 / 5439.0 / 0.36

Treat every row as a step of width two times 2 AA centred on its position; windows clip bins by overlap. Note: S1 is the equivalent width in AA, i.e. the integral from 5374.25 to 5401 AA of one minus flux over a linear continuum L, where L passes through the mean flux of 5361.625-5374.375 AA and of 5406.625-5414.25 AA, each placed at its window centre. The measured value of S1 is -3.0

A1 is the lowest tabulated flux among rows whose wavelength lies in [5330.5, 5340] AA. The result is 5.44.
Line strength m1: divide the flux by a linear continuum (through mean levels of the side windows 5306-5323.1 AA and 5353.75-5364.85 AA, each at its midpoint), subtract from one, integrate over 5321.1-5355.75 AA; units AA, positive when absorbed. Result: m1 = 1.2 AA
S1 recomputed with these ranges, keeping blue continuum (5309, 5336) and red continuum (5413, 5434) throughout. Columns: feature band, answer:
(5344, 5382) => 0.4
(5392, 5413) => 0.4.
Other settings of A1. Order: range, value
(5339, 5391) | 4.39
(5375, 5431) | 4.44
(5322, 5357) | 4.07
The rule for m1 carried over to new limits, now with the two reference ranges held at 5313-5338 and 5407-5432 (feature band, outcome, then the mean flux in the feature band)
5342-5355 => 0.9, 4.86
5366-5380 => 0.2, 5.06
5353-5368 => -1.4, 5.67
